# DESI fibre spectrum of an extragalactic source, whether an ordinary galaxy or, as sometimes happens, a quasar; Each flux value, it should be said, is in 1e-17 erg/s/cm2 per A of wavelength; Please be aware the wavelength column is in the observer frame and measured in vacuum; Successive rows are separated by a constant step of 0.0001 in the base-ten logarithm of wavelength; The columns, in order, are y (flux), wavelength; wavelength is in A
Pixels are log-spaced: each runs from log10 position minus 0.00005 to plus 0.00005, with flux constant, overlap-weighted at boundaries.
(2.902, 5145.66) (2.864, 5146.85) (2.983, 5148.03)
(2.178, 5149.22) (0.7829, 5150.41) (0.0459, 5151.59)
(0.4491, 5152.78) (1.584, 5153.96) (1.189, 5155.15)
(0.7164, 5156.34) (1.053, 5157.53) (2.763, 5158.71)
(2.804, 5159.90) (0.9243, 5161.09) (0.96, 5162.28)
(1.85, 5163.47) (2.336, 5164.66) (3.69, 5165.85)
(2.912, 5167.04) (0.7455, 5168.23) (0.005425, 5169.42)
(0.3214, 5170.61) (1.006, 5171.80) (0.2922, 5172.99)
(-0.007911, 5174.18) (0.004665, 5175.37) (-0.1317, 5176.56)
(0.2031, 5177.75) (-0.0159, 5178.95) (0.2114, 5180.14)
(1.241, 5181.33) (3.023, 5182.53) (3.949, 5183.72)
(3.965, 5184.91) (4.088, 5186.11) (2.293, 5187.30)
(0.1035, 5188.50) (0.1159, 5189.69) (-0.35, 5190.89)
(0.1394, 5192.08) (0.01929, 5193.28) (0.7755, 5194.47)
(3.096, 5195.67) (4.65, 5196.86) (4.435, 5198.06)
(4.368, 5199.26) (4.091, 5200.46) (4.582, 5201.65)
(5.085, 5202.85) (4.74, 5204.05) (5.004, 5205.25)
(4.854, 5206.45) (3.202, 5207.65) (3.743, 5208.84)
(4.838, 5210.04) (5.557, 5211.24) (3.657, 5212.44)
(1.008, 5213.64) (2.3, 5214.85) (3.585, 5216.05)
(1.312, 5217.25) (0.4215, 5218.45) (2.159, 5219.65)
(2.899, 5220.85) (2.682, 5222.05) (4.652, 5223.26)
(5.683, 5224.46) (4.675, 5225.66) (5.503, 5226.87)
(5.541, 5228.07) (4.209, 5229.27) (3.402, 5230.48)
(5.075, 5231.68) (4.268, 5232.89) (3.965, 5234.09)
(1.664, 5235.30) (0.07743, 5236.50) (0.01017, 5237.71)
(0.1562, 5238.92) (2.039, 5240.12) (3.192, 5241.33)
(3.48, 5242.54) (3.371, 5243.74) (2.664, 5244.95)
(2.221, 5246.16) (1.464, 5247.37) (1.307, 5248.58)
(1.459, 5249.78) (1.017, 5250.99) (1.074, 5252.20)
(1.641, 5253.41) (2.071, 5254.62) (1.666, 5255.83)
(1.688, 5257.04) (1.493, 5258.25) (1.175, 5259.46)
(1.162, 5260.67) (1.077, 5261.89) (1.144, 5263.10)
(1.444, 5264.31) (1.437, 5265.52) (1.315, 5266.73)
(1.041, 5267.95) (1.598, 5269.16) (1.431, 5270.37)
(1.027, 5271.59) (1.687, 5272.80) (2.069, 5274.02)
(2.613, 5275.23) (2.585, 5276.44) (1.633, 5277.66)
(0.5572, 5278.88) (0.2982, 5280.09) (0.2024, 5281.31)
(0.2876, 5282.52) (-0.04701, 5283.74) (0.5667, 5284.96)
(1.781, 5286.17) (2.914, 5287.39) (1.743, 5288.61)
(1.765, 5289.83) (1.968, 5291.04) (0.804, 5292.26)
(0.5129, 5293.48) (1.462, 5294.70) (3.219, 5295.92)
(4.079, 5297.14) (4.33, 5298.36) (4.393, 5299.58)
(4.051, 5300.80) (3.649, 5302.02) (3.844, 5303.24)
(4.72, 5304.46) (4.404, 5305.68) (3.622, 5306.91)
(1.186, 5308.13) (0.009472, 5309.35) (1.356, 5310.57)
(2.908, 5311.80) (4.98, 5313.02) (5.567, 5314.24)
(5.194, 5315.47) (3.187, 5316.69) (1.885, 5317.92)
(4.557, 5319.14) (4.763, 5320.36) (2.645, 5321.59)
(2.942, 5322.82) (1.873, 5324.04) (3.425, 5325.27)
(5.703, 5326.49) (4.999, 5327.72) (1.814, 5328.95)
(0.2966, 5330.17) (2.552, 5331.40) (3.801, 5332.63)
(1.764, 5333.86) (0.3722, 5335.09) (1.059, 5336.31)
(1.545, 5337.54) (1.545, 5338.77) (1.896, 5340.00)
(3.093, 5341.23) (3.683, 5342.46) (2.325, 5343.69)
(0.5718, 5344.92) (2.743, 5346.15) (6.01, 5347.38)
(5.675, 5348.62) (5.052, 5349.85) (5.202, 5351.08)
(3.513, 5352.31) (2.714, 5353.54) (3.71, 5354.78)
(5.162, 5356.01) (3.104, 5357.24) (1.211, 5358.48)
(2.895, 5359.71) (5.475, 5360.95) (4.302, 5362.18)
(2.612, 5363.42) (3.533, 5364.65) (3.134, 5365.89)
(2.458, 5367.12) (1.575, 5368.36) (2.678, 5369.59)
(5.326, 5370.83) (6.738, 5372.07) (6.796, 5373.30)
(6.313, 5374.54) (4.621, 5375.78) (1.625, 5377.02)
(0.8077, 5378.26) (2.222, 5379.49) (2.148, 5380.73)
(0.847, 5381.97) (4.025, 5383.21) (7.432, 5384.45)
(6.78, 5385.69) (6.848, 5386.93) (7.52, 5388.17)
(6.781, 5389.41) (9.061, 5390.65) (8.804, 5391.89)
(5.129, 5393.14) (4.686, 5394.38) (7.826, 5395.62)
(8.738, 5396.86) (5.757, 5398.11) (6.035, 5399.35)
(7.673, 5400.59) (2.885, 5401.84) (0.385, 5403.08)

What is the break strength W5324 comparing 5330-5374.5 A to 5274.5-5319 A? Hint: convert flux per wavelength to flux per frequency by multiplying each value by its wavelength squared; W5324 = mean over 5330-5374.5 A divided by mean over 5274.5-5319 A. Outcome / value 1.36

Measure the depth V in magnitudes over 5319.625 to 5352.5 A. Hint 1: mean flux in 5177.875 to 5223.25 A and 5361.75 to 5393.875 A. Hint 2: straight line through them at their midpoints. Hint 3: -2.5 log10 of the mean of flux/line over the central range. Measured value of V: 0.36 mag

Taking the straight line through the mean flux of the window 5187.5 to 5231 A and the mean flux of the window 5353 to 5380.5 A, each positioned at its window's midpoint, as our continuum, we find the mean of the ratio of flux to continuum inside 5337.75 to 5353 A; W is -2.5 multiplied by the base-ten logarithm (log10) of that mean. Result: 0.044 mag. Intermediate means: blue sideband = 3.24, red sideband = 3.57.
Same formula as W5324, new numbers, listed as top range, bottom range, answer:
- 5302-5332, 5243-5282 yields 2.20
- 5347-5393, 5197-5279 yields 1.76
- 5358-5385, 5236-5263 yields 2.33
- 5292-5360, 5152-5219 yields 1.53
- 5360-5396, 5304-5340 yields 1.67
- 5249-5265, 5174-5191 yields 1.08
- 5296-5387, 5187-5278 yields 1.43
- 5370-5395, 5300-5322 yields 1.53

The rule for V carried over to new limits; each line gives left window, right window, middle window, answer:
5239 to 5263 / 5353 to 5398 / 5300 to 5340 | 0.103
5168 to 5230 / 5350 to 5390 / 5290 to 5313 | 0.223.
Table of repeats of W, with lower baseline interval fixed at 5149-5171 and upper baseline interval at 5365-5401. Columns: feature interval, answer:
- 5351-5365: 0.31 mag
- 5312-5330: 0.11 mag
